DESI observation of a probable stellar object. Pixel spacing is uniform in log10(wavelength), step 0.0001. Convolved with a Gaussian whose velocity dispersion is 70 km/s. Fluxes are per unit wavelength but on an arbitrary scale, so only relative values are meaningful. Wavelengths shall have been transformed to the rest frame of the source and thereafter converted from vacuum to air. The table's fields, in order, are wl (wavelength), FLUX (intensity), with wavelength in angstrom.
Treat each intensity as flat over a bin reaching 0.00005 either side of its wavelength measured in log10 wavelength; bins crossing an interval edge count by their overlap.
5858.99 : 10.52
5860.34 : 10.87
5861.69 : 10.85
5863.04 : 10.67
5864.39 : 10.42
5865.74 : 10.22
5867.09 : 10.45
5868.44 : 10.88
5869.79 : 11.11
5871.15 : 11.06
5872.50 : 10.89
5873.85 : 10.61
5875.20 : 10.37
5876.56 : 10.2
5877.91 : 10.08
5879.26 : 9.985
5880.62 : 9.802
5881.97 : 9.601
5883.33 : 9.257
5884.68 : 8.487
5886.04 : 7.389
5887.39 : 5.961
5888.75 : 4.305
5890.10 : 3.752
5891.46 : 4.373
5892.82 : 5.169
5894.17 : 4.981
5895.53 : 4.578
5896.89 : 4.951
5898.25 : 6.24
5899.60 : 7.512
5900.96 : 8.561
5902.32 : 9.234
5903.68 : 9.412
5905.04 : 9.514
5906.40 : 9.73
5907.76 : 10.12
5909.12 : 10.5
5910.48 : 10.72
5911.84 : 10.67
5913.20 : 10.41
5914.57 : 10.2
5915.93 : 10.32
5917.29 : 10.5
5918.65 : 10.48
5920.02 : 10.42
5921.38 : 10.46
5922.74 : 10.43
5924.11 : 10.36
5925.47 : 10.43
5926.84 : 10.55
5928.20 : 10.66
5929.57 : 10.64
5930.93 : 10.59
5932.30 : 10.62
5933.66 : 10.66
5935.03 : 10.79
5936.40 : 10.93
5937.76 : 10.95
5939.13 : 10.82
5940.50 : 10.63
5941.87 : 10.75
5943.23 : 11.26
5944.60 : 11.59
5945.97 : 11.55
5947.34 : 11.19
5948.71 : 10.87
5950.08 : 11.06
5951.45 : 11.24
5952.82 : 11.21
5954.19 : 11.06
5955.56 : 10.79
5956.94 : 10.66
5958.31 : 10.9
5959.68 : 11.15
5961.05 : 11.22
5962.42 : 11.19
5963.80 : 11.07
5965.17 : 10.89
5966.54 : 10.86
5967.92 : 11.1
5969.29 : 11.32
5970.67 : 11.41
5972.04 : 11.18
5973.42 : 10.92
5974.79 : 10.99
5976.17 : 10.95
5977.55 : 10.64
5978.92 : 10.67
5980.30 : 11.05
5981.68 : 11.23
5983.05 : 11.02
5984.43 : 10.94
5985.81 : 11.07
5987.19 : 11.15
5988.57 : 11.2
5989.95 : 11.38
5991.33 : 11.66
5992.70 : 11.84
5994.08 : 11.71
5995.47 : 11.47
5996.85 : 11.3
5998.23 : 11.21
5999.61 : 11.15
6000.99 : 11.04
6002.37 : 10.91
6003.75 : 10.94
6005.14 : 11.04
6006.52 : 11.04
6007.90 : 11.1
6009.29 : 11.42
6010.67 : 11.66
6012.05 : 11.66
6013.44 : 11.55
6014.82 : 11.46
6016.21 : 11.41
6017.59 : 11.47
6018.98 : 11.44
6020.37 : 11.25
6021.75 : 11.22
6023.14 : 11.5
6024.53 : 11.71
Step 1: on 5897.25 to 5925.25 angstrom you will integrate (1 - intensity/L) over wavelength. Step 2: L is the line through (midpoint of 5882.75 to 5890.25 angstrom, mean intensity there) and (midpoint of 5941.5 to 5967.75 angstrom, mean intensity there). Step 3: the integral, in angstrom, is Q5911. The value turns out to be -4.9 angstrom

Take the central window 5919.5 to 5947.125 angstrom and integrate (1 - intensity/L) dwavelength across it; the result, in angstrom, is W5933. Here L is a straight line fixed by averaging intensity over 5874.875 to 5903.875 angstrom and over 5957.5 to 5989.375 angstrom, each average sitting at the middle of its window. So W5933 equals -4.35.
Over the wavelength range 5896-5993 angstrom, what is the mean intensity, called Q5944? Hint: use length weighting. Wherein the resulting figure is 10.6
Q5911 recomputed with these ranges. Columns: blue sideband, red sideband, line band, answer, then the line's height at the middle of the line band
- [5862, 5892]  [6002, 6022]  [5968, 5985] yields -0.5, 10.7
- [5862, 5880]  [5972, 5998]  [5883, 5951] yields 9.4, 10.8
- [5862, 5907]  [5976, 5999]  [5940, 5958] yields -1.5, 10.2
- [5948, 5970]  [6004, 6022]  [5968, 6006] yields 0.1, 11.2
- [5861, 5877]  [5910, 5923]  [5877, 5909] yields 9.0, 10.6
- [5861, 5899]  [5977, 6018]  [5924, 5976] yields -4.4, 10.1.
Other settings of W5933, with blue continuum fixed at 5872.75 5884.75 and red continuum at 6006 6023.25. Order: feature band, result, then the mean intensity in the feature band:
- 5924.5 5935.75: -0.1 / 10.6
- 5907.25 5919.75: -0.2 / 10.4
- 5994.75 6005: 0.1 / 11.1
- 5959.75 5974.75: -0.3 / 11.1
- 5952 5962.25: -0.2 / 11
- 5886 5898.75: 6.4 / 5.04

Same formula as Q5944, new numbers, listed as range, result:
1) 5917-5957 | 10.8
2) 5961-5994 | 11.1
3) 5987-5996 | 11.5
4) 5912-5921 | 10.4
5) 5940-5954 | 11.1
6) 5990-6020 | 11.4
